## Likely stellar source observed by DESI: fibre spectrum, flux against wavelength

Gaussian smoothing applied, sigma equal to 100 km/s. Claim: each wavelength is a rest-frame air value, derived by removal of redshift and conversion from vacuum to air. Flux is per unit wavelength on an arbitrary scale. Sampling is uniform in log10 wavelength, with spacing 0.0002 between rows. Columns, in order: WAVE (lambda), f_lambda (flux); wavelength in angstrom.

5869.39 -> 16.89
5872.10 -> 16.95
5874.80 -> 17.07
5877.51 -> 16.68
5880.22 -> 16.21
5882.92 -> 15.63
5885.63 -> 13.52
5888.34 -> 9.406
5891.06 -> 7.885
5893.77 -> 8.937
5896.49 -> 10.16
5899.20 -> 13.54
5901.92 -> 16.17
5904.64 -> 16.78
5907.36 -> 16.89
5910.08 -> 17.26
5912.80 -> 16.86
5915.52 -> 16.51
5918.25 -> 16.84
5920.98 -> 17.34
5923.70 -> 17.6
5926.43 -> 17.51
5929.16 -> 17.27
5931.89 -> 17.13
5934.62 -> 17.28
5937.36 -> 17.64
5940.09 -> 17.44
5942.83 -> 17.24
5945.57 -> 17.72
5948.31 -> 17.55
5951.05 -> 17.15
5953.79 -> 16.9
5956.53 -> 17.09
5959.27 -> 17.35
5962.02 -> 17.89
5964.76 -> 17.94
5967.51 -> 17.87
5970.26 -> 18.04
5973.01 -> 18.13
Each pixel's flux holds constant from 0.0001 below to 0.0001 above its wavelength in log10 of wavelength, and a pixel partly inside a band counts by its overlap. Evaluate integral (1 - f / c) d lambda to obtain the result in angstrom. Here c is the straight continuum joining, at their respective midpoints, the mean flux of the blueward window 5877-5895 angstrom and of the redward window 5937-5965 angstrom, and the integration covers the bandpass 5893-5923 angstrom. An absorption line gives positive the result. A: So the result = -2.5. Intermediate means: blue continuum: 12.4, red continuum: 17.4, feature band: 15.4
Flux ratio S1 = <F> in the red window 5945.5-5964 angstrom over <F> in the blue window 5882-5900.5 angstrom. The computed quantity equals 1.55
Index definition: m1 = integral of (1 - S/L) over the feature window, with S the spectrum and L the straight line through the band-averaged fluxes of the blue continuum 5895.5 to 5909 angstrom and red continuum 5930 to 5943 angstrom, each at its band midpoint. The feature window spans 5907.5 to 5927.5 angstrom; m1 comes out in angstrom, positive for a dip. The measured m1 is -1.4 angstrom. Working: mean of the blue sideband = 14.9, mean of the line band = 17.1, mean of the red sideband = 17.4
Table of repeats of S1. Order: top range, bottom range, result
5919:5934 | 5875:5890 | 1.21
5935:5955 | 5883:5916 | 1.27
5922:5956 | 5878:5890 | 1.26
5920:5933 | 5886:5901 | 1.67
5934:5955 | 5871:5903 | 1.29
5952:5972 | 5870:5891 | 1.20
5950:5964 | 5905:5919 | 1.03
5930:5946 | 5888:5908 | 1.39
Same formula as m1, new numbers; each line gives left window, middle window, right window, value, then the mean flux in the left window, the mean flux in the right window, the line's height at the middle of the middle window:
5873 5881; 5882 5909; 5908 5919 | 6.3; 16.7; 16.9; 16.8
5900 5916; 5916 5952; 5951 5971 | -0.5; 16.6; 17.5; 17.1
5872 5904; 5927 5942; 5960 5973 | -1.2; 13.4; 17.9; 16.1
